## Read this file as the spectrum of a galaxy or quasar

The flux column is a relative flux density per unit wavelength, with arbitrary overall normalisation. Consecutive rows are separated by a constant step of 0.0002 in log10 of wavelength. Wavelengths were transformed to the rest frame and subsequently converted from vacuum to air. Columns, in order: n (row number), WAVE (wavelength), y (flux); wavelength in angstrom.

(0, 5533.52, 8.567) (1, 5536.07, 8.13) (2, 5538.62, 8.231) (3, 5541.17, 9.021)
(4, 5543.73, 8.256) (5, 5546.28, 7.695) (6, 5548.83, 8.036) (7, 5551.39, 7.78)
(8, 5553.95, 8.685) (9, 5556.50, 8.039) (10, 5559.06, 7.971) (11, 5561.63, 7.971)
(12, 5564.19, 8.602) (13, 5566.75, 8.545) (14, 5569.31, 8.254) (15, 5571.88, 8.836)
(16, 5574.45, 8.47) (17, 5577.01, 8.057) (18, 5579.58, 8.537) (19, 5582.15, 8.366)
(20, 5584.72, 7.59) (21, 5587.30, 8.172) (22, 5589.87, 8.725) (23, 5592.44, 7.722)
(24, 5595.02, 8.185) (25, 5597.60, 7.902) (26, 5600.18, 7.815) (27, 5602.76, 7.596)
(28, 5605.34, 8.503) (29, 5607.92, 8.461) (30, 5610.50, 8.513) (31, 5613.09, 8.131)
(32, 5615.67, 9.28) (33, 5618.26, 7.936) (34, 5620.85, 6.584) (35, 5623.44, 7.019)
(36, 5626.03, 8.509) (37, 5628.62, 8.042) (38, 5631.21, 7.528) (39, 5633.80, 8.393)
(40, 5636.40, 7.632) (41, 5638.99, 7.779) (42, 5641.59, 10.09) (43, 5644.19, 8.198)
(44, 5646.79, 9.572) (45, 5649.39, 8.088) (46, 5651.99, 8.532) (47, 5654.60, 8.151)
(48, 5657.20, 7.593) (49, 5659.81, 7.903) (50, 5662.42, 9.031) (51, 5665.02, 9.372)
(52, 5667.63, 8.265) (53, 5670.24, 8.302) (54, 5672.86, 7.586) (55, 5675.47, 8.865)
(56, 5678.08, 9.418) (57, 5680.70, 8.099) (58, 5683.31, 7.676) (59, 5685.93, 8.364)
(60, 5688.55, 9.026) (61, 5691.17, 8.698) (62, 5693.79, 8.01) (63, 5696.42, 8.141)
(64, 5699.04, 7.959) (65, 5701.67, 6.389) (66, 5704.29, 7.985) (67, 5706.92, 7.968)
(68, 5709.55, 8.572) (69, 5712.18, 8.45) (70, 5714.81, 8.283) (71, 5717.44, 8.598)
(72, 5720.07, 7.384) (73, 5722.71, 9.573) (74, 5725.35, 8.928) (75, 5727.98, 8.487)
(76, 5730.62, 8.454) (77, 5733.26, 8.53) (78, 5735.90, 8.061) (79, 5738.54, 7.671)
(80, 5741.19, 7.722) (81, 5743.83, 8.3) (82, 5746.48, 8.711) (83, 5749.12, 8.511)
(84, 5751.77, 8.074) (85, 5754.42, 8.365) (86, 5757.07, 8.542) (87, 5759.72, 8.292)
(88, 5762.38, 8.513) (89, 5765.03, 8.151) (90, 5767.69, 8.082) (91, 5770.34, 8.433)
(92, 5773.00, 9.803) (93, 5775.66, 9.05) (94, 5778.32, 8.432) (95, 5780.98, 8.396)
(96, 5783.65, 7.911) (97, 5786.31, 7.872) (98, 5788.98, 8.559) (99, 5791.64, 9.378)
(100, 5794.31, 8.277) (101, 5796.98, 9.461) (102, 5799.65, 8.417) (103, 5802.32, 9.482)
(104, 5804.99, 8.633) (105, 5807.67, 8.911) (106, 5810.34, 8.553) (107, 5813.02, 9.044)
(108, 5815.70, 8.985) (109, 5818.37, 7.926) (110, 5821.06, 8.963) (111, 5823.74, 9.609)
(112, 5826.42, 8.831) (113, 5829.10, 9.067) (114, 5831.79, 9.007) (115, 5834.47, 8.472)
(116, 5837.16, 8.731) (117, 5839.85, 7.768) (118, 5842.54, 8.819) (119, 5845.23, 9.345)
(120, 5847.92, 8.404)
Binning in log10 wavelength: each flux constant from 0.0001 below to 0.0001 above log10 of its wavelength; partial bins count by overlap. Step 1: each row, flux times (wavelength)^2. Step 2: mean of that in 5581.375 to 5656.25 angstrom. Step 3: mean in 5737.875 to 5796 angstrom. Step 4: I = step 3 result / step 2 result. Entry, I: 1.09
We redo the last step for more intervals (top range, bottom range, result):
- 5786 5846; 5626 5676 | 1.11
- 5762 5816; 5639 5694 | 1.06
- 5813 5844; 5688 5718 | 1.12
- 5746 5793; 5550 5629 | 1.11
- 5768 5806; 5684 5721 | 1.10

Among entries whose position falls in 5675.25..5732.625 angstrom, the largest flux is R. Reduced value 9.573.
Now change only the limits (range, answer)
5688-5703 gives 9.026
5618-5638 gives 8.509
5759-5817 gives 9.803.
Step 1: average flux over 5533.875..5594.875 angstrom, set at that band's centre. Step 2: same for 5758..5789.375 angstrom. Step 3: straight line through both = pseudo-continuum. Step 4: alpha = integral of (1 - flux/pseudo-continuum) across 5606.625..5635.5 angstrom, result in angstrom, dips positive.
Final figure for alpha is 1.0 angstrom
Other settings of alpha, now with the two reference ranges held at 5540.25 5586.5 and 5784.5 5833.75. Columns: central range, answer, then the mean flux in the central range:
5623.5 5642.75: 0.5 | 8.19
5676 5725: 1.7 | 8.28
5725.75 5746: 1.0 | 8.23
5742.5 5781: 0.9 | 8.52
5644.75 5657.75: 0.1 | 8.42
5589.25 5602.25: 0.5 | 8.01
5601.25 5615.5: 0.1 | 8.32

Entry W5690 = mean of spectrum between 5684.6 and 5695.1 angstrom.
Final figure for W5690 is 8.52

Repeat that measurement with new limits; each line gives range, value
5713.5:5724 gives 8.46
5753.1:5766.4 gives 8.37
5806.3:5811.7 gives 8.73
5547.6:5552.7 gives 7.9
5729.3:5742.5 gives 8.08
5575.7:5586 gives 8.15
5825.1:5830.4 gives 8.95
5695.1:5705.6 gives 7.62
